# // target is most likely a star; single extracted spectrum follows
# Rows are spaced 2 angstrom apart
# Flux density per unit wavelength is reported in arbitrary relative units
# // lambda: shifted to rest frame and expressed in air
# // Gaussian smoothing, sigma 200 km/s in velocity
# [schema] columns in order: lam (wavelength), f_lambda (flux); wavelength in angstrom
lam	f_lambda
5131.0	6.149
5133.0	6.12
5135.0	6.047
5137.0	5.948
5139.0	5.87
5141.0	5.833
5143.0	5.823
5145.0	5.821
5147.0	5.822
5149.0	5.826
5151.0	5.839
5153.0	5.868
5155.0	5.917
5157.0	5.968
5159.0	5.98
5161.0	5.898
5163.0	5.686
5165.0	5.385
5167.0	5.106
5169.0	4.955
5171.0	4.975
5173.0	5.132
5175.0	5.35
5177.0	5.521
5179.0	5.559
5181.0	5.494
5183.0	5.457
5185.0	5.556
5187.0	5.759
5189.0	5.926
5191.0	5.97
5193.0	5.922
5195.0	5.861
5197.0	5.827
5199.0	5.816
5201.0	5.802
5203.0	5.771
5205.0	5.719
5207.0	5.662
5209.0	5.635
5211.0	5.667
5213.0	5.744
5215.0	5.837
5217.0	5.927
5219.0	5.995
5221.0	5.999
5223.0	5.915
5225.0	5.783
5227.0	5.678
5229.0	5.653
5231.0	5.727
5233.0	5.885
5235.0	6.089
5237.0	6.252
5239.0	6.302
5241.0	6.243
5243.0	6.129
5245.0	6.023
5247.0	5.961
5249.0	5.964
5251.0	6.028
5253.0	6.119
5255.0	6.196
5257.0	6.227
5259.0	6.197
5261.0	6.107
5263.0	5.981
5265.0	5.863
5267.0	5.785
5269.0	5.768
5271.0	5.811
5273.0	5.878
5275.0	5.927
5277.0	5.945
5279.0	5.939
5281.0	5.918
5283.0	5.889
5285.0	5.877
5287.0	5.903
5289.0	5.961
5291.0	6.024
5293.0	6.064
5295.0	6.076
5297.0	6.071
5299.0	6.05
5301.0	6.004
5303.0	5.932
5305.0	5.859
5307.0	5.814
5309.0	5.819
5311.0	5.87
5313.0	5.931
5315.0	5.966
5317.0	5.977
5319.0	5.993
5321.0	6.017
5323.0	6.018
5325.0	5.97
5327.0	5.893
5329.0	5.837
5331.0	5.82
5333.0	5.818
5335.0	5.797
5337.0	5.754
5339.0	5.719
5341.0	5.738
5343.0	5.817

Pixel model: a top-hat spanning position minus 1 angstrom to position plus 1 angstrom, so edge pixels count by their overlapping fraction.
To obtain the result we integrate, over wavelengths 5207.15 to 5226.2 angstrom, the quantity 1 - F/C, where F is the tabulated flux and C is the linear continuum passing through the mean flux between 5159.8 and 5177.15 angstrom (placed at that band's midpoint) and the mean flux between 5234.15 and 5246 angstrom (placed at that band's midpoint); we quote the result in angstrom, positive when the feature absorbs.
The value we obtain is 0.2 angstrom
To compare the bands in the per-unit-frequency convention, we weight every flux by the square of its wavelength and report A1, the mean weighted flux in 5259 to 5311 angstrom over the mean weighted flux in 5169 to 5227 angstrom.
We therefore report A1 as 1.08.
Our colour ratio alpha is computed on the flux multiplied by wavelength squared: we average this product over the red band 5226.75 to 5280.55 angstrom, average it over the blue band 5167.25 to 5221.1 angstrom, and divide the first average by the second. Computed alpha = 1.09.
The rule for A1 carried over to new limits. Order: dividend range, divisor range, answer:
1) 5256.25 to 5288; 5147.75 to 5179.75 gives 1.11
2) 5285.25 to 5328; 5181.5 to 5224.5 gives 1.07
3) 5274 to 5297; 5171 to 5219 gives 1.09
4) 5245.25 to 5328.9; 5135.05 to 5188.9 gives 1.11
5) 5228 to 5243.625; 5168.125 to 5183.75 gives 1.16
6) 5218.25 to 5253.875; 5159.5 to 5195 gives 1.11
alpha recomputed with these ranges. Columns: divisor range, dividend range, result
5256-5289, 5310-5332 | 1.02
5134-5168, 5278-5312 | 1.08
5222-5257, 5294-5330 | 1.02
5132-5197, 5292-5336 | 1.10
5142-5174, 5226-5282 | 1.10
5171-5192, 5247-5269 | 1.12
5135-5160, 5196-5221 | 1.01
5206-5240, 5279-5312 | 1.04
